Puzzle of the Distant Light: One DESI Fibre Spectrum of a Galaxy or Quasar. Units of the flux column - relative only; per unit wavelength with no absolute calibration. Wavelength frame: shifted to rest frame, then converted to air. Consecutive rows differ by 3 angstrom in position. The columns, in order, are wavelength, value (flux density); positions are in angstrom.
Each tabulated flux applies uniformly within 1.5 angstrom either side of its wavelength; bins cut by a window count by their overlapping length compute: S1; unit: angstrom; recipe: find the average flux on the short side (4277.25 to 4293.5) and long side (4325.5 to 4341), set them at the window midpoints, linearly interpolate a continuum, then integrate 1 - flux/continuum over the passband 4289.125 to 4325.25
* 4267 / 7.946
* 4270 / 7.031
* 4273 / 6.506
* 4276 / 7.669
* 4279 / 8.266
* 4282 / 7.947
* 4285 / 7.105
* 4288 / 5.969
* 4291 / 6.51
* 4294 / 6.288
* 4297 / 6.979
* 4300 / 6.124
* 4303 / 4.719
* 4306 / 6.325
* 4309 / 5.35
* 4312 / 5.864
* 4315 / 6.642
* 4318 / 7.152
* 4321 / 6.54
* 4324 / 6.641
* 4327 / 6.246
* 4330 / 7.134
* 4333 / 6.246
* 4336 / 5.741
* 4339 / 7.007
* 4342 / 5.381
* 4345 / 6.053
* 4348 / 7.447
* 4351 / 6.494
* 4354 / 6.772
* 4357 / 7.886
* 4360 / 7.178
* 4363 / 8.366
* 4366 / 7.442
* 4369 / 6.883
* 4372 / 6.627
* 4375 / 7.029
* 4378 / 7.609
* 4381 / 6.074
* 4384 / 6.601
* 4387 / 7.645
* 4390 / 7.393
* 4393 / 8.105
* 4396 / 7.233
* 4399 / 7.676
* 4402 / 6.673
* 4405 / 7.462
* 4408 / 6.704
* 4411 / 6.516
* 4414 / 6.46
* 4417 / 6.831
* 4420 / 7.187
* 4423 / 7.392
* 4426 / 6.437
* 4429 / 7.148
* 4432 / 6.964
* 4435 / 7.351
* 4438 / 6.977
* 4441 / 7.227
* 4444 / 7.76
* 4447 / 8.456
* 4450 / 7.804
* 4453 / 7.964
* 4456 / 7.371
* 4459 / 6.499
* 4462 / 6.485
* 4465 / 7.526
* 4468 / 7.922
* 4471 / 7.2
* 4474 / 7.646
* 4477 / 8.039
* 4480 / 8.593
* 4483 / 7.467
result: 2.9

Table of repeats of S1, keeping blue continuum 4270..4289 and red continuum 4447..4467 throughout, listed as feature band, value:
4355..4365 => -0.6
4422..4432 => 0.5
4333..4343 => 1.6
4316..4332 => 1.2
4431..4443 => 0.3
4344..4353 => 0.7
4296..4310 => 2.7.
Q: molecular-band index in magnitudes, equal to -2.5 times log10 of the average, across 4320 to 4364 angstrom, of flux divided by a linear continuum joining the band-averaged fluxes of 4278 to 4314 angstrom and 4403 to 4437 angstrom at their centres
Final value -0.02 mag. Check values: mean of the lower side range 6.43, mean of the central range 6.73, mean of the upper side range 6.95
